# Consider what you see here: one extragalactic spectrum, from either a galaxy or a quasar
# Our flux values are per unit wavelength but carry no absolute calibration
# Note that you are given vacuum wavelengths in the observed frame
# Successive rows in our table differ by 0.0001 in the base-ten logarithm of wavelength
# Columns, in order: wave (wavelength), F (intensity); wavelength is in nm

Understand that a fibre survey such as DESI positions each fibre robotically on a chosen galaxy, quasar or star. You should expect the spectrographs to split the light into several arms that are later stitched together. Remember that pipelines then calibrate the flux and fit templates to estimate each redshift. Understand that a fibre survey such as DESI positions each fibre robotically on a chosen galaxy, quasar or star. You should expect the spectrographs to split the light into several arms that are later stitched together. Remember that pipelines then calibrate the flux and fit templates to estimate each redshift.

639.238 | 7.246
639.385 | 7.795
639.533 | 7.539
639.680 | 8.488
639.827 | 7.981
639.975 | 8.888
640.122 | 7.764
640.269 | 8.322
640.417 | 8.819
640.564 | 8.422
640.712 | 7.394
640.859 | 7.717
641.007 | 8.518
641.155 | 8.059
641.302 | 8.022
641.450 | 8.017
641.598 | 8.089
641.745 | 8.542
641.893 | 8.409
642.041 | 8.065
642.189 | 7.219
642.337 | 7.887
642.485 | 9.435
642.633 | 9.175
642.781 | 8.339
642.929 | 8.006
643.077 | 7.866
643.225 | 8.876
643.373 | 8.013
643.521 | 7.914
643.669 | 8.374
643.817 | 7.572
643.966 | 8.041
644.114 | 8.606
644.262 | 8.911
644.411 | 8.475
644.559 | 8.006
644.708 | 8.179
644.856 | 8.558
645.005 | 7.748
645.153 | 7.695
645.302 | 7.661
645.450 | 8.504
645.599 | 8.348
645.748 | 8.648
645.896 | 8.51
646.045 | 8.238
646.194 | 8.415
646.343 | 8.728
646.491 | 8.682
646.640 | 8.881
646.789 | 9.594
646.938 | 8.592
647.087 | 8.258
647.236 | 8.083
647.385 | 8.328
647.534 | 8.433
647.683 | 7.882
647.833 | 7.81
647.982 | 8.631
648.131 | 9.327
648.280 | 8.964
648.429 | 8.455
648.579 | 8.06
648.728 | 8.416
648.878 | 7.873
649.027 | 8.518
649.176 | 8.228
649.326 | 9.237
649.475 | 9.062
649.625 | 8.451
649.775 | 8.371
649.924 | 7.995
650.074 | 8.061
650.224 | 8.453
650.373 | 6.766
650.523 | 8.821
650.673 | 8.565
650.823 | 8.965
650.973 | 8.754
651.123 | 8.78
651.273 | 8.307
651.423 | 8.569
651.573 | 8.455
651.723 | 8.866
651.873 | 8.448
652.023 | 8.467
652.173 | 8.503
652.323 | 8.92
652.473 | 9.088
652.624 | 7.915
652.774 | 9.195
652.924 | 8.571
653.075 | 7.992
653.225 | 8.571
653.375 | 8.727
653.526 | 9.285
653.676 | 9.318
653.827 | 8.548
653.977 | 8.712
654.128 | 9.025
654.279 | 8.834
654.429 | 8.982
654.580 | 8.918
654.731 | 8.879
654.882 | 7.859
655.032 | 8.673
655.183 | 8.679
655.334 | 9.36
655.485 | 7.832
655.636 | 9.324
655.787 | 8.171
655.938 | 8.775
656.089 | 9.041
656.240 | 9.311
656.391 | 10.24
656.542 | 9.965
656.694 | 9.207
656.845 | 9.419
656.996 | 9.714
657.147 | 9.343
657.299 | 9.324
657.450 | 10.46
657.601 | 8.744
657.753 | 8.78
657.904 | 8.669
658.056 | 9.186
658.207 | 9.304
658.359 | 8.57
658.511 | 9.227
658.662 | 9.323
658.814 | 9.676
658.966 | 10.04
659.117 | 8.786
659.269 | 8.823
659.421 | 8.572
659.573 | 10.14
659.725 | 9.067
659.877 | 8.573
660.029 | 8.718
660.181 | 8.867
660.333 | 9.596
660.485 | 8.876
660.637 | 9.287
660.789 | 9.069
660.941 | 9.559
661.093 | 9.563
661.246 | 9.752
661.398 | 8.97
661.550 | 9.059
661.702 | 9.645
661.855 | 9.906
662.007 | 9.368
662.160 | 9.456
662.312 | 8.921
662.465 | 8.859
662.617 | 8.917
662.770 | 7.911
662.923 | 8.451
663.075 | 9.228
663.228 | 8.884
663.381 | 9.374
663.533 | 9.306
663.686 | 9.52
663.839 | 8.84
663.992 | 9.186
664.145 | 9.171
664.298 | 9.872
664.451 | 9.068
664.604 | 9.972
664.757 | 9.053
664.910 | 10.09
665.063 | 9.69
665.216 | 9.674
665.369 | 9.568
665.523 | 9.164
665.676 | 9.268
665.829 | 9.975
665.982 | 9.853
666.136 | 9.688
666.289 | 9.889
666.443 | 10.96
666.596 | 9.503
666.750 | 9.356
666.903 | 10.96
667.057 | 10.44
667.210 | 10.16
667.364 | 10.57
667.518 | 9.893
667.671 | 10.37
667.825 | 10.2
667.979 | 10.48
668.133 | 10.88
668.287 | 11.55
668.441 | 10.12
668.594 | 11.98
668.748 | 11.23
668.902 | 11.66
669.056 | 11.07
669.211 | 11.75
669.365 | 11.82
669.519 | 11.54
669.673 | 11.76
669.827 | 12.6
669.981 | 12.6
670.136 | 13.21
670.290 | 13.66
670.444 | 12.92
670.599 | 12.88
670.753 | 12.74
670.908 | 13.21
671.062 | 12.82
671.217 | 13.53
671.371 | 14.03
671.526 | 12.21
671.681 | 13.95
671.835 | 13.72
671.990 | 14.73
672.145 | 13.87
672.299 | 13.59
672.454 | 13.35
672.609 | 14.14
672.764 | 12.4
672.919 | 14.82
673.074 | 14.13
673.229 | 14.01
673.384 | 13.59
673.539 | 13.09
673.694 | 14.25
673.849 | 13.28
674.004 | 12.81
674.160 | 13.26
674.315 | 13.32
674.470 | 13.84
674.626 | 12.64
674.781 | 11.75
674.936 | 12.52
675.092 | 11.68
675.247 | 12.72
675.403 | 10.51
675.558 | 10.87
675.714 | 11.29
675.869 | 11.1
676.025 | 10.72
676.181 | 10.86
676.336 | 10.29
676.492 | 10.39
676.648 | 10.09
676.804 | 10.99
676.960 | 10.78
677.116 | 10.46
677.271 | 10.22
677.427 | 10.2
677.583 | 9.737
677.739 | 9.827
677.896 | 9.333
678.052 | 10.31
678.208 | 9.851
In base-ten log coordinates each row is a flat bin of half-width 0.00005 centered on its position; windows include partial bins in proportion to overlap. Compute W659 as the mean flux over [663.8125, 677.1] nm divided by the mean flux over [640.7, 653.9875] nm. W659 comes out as 1.4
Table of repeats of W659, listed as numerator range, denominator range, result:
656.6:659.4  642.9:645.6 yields 1.13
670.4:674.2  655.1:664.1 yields 1.47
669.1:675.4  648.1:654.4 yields 1.52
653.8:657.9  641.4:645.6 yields 1.10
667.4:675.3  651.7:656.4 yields 1.44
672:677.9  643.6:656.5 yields 1.41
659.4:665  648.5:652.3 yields 1.09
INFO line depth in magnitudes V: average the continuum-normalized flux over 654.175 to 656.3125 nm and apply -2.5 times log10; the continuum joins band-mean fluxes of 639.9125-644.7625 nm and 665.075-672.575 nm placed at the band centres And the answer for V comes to 0.13 mag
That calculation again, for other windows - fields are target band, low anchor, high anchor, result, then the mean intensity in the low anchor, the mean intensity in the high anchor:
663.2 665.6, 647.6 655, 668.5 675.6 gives 0.20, 8.56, 12.9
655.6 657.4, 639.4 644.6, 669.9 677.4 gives 0.10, 8.22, 12.6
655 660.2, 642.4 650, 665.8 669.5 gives 0.05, 8.41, 10.6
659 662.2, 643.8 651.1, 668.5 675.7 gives 0.17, 8.4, 12.9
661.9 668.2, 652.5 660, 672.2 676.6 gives 0.12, 9.01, 12.5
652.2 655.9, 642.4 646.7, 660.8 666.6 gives 0.02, 8.36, 9.39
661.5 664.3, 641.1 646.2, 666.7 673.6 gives 0.22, 8.24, 12.3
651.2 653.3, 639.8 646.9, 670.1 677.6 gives 0.11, 8.3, 12.5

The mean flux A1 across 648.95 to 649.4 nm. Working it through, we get 8.66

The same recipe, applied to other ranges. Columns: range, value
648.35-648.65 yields 8.26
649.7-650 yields 8.19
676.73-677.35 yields 10.6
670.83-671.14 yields 13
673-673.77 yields 13.8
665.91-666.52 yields 10.1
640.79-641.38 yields 8.08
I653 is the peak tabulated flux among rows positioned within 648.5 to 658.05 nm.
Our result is 10.46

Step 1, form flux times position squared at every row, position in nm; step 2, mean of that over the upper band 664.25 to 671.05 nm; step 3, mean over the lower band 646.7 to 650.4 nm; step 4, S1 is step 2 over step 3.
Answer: 1.4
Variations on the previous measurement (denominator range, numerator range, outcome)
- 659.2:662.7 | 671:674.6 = 1.53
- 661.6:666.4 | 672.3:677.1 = 1.36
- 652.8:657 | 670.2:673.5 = 1.60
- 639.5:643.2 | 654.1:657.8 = 1.16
